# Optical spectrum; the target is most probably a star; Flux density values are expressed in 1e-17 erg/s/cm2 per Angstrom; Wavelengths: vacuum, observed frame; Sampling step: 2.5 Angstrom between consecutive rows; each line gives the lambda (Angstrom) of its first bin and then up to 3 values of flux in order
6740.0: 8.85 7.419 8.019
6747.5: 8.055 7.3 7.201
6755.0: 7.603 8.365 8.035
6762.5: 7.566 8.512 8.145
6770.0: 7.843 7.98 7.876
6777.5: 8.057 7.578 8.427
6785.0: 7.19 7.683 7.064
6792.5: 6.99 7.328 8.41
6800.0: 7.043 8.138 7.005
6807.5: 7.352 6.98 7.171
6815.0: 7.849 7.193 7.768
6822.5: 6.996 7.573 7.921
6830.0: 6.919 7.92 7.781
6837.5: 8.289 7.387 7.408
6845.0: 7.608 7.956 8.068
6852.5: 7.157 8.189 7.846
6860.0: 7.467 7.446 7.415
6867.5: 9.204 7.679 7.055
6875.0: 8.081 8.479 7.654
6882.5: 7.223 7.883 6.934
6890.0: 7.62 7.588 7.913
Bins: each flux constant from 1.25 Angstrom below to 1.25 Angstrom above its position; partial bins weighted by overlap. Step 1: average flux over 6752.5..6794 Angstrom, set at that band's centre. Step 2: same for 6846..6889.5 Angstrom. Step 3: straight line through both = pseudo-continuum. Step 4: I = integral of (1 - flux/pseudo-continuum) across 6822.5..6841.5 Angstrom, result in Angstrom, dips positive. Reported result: 0.3 Angstrom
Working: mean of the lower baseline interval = 7.79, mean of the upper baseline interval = 7.75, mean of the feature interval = 7.64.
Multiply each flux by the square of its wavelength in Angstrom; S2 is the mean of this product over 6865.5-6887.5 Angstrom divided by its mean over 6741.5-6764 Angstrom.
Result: 1.05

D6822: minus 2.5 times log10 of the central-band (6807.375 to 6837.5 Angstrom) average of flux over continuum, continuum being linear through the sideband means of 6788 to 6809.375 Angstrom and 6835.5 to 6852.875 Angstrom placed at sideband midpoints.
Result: 0.01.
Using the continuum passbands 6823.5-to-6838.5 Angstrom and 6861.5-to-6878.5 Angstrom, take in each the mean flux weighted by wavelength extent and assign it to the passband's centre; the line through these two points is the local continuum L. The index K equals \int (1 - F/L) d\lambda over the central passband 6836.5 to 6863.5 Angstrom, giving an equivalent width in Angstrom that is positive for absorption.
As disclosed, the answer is 0.3 Angstrom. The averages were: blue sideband 7.71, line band 7.71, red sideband 7.91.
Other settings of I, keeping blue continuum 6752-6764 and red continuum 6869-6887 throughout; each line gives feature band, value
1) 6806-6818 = 0.7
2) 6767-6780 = -0.2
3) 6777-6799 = 0.5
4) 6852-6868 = -0.2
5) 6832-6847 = 0.0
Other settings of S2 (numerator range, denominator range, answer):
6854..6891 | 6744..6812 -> 1.04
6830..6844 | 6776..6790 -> 1.01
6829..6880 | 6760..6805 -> 1.03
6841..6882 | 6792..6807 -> 1.06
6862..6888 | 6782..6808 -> 1.06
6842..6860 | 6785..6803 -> 1.05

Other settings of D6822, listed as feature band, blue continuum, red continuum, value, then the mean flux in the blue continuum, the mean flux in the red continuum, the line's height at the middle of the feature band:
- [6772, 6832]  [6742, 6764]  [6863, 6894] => 0.03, 7.75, 7.73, 7.74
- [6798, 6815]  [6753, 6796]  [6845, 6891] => 0.06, 7.77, 7.74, 7.76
